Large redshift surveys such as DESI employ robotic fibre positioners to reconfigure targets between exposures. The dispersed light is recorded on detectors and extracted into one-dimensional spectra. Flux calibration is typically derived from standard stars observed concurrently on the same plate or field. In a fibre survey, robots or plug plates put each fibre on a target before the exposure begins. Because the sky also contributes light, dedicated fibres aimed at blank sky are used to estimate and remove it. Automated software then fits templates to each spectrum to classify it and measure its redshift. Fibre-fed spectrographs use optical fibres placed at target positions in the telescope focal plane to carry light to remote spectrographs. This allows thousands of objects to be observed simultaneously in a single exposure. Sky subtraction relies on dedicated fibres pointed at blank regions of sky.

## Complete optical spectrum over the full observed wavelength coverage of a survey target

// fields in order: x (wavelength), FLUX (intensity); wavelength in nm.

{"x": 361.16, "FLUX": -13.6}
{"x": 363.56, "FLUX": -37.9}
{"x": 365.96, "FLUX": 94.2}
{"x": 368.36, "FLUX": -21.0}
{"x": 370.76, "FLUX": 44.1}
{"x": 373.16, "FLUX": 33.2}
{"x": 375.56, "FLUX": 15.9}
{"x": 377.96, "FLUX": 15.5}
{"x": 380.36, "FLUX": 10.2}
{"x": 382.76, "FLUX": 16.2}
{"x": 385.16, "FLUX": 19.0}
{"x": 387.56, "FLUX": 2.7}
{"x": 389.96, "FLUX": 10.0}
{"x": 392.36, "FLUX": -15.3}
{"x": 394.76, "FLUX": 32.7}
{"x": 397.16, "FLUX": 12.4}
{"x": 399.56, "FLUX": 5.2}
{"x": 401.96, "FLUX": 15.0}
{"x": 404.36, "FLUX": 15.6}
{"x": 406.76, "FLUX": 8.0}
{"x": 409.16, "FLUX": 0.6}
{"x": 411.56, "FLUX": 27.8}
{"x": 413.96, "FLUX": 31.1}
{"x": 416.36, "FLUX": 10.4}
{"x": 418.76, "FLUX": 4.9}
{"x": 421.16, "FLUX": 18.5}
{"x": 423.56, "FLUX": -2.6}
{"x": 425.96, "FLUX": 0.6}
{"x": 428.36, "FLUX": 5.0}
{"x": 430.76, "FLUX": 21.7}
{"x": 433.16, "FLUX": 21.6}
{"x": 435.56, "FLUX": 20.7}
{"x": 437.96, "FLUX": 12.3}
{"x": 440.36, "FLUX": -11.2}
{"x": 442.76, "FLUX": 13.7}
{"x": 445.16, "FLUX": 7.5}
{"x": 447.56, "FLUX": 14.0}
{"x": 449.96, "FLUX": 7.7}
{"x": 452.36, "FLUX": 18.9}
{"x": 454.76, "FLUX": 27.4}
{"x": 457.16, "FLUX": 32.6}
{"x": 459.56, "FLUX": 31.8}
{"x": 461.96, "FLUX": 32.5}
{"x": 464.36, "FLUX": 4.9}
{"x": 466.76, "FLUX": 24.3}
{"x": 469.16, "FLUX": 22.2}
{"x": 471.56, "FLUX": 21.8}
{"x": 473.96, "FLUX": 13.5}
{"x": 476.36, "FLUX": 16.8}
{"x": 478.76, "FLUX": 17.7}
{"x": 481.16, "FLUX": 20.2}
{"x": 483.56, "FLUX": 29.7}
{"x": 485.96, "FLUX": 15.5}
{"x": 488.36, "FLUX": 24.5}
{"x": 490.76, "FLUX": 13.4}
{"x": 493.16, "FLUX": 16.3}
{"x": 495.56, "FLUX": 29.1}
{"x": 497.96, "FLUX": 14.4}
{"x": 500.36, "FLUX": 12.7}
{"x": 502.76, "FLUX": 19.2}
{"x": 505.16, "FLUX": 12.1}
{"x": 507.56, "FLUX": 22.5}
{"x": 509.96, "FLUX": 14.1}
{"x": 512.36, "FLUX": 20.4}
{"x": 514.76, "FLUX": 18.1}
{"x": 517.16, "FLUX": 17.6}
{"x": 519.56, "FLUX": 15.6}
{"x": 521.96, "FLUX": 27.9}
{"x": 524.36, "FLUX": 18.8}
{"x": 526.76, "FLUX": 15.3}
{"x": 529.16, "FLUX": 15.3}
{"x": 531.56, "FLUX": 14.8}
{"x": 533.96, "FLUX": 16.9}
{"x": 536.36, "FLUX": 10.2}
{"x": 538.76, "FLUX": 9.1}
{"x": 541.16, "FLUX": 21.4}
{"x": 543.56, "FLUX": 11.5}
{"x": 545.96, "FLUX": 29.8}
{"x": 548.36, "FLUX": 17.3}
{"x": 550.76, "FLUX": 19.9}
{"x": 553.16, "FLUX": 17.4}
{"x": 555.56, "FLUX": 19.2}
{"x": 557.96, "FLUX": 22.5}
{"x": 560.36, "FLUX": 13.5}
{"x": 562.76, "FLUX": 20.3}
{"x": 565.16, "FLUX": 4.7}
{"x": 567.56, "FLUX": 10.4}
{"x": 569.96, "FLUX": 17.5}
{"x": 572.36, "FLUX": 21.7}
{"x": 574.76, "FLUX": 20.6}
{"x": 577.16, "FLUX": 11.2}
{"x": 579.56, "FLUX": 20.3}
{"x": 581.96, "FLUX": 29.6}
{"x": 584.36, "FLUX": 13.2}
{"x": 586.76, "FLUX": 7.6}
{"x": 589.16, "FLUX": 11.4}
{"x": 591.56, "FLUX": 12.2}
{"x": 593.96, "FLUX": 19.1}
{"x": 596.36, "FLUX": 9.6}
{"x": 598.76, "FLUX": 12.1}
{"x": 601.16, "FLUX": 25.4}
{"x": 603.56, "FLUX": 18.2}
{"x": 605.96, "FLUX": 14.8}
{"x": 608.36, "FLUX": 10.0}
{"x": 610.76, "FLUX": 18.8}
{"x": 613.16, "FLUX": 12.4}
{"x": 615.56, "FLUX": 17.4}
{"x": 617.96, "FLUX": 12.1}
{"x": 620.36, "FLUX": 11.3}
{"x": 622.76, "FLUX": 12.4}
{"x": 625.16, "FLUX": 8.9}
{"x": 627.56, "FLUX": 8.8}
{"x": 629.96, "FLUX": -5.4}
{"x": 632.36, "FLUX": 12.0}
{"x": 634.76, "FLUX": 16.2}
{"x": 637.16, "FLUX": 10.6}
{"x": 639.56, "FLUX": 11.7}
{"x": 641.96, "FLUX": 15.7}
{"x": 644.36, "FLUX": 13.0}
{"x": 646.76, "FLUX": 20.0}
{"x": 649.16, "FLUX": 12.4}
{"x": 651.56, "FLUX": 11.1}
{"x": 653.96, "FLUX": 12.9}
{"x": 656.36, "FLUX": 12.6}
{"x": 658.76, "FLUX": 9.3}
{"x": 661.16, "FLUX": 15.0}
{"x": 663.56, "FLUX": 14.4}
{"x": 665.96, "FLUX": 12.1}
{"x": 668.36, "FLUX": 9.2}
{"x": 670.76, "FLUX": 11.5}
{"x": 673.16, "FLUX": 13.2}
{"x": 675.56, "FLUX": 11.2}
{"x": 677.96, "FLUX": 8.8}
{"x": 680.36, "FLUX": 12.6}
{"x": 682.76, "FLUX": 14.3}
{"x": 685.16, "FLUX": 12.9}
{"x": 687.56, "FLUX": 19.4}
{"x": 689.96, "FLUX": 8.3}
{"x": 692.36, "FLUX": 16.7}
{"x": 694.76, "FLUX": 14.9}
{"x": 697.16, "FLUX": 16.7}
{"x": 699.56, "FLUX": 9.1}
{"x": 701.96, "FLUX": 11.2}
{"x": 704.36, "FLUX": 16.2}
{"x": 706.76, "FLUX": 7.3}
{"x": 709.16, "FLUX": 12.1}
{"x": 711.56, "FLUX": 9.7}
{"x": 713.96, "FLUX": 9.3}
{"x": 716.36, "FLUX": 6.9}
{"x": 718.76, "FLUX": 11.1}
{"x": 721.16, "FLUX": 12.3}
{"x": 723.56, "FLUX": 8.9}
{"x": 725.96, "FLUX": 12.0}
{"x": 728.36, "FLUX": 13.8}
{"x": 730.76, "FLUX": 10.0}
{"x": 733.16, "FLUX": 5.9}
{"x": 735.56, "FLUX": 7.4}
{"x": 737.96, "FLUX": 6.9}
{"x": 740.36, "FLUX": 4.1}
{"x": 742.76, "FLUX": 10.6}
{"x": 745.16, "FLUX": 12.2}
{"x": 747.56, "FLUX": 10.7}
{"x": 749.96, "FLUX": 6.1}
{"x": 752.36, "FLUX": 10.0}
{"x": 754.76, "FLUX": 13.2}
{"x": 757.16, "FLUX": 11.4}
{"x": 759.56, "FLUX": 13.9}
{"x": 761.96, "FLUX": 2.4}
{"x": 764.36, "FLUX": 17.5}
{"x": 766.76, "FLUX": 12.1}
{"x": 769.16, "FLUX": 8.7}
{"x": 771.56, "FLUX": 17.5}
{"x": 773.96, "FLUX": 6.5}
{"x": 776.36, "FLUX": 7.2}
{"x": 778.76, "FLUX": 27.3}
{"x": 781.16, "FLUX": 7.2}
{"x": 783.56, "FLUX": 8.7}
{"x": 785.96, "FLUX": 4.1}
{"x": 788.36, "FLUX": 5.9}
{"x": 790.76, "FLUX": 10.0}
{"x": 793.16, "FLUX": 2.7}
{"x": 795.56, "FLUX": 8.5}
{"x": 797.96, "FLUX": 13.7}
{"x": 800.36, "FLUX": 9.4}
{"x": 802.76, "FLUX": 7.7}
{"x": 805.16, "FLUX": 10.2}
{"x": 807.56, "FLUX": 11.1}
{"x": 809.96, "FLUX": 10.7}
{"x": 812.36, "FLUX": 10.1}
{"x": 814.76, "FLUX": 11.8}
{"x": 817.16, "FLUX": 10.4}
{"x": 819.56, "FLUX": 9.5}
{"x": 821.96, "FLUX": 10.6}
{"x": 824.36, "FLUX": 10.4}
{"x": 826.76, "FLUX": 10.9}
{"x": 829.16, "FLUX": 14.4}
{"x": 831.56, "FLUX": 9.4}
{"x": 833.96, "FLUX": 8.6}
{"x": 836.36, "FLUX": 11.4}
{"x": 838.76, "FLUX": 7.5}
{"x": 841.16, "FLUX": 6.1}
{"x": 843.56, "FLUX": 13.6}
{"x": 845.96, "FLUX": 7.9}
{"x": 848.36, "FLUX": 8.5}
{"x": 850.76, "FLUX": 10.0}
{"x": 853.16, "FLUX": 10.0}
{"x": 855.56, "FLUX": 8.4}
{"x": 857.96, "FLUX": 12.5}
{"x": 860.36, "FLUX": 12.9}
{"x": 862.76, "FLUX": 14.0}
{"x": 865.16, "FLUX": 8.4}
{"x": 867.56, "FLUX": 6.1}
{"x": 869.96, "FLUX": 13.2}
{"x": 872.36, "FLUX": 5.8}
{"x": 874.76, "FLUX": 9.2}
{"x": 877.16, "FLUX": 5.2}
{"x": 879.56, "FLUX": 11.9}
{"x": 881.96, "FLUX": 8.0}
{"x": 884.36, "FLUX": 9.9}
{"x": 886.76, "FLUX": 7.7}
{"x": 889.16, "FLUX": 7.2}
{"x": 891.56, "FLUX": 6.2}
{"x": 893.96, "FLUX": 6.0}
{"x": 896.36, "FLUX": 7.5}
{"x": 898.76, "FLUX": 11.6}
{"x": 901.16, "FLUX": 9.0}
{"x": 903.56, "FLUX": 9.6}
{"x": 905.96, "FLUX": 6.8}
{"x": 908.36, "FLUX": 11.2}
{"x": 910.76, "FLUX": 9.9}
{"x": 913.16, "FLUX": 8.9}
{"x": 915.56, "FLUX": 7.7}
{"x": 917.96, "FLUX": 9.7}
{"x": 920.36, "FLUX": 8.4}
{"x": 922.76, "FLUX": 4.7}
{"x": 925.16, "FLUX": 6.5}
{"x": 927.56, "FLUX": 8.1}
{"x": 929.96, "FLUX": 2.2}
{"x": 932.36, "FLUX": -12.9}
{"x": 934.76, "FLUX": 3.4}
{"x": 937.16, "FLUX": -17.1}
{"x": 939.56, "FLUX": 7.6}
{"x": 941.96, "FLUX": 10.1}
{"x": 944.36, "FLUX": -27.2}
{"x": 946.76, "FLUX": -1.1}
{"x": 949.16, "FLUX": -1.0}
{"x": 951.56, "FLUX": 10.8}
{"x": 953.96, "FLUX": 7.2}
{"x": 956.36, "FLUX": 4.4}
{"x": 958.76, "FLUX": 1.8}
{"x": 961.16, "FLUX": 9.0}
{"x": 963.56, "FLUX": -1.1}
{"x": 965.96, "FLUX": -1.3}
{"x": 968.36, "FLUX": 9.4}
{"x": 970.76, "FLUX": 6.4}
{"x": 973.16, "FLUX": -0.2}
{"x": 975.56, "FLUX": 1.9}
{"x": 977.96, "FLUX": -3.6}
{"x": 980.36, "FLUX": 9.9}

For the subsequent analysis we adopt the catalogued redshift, 0.187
